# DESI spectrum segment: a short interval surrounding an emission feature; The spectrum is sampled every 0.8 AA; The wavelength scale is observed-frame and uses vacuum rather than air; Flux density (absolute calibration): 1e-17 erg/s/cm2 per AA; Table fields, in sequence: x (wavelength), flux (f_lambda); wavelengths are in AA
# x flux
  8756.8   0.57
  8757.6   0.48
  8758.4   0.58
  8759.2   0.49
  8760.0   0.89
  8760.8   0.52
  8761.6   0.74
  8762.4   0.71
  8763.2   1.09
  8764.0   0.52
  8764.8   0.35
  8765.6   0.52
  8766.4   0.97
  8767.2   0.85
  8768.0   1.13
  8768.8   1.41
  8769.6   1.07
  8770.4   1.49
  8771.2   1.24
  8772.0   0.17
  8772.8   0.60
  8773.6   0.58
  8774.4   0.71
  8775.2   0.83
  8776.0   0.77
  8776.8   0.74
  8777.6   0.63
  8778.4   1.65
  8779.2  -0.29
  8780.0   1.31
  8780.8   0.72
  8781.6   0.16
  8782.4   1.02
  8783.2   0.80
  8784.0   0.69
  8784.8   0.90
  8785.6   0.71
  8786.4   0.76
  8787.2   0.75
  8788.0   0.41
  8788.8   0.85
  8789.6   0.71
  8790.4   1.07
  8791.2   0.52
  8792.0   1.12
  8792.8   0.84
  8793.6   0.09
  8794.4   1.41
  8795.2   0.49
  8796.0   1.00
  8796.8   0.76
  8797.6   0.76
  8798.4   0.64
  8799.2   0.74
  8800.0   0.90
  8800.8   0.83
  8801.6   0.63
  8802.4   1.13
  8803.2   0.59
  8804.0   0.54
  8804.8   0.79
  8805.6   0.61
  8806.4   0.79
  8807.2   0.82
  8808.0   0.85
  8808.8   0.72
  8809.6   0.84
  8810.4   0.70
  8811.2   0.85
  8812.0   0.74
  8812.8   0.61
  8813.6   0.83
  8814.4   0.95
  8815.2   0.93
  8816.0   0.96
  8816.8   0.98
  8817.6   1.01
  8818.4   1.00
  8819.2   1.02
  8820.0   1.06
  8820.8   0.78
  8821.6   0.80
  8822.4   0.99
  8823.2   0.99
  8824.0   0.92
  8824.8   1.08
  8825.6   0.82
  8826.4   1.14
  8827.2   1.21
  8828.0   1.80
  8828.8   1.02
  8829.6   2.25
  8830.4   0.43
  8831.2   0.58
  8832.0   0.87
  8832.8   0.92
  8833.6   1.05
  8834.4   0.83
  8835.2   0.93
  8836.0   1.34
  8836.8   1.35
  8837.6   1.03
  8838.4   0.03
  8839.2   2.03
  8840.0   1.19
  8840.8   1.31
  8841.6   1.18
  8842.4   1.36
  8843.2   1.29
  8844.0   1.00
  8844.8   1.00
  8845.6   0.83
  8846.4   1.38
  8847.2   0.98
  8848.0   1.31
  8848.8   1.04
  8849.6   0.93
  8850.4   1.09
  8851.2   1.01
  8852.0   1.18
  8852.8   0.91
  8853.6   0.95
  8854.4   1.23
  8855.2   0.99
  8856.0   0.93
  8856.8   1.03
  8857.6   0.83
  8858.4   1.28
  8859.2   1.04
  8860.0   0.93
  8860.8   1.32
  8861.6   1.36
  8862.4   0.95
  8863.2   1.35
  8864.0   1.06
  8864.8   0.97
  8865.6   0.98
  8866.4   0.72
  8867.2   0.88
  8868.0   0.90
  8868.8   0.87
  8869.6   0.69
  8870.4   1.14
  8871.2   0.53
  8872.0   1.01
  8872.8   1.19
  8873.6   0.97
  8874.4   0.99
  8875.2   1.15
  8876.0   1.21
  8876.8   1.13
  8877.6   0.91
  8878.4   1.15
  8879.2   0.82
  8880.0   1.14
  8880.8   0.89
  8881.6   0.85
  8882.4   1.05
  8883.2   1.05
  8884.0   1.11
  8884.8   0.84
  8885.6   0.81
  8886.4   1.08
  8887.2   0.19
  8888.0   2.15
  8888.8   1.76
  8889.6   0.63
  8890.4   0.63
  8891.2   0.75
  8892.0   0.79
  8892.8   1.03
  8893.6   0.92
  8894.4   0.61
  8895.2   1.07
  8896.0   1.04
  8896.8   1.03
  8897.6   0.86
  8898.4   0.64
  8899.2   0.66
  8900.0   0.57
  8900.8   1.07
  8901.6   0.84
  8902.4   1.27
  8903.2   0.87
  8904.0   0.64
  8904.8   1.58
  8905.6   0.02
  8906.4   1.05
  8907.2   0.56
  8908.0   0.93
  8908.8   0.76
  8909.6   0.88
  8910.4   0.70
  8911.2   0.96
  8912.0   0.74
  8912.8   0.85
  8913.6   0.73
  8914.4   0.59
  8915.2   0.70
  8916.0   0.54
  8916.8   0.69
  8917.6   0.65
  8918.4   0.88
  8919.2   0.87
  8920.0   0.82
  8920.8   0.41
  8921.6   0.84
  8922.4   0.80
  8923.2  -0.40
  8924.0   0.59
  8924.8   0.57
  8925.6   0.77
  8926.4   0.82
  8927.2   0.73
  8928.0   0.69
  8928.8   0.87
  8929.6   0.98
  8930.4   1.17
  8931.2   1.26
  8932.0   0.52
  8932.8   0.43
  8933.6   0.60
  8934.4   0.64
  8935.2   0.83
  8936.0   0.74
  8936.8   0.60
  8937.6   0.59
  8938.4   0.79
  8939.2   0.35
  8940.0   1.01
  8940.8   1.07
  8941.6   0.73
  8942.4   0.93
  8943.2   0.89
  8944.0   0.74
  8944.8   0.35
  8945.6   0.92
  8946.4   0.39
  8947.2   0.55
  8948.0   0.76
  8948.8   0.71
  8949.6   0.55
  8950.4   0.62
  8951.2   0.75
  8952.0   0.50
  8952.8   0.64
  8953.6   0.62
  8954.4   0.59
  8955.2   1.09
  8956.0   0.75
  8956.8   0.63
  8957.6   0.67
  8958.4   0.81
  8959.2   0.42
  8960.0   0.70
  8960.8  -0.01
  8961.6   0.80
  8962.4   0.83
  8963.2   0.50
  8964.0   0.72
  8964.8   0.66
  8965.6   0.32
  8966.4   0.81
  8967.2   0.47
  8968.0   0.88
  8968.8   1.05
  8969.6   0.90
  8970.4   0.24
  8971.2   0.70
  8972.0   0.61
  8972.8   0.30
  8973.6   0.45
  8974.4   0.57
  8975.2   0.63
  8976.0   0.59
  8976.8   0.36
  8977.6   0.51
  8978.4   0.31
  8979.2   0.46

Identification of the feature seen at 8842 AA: Mg II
